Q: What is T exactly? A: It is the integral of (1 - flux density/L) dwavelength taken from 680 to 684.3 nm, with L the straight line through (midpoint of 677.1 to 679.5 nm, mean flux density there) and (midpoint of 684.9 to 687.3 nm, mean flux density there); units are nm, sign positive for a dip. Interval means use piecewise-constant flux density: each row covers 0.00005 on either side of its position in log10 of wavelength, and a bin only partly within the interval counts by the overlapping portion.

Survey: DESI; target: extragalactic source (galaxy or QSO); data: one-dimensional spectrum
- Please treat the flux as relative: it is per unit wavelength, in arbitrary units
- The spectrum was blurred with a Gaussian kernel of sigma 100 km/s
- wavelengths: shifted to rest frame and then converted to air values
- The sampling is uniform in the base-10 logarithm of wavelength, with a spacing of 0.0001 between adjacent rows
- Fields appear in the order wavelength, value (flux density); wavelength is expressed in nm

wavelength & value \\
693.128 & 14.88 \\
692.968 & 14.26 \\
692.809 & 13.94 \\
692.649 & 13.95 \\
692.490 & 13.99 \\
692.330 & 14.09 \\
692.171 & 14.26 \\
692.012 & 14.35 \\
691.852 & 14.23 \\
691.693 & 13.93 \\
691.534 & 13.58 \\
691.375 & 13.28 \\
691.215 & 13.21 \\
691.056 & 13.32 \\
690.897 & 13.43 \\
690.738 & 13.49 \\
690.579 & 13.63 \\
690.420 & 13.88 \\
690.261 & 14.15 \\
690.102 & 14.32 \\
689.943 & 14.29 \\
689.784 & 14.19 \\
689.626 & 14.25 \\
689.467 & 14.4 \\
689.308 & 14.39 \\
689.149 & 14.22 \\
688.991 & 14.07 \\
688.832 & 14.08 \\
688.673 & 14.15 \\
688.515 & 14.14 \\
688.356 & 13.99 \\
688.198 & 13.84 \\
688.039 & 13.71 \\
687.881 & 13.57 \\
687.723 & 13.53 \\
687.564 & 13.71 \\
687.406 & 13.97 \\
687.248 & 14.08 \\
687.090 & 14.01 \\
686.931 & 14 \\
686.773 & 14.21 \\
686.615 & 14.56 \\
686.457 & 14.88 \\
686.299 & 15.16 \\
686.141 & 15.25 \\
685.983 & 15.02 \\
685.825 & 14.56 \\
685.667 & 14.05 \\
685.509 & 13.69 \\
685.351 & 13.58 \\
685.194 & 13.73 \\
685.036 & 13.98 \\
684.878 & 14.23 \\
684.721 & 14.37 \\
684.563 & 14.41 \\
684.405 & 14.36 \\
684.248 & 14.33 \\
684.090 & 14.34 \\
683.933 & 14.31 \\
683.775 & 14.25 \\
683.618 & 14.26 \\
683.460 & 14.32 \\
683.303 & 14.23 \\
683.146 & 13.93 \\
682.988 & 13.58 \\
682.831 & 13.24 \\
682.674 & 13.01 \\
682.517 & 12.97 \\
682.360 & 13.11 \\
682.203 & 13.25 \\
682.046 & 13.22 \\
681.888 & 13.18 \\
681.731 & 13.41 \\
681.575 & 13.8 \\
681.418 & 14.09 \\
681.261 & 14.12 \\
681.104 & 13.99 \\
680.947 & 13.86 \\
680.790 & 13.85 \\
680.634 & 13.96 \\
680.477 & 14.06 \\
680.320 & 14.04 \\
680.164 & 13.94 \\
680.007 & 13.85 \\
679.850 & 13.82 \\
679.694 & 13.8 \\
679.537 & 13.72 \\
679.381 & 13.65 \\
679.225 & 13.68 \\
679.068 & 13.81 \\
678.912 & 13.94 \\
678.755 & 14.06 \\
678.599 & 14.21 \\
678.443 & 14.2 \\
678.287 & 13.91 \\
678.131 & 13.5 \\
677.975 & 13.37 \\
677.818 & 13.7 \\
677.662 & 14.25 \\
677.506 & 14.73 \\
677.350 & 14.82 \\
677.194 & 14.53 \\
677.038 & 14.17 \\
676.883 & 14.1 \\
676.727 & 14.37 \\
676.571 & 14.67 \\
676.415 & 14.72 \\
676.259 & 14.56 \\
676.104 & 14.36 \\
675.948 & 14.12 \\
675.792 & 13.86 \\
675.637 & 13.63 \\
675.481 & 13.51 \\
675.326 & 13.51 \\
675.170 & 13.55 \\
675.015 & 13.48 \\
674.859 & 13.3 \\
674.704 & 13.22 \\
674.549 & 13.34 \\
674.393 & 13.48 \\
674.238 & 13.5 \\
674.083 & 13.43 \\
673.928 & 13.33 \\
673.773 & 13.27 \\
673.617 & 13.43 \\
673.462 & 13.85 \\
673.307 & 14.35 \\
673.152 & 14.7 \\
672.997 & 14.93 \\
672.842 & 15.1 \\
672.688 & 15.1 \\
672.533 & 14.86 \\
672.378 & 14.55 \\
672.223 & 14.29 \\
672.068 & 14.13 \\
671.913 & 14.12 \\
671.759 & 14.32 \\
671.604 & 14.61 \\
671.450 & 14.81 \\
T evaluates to 0.111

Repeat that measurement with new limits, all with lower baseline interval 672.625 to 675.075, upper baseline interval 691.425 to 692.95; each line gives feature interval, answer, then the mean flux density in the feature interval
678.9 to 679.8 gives 0.010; 13.8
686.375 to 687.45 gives -0.021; 14.3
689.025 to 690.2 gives -0.023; 14.3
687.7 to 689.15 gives 0.007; 13.9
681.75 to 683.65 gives 0.060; 13.5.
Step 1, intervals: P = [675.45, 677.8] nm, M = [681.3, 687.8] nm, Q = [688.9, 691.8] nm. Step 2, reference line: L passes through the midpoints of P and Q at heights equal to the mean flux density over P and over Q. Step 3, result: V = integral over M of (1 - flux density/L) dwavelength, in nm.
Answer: 0.03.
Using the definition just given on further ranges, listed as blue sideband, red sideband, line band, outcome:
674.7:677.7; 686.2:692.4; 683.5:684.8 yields -0.026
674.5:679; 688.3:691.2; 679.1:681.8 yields 0.026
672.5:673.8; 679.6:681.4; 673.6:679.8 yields 0.136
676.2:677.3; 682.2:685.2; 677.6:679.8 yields 0.072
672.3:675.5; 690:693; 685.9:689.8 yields -0.099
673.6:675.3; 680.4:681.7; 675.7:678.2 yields -0.117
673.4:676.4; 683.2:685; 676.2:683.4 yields 0.049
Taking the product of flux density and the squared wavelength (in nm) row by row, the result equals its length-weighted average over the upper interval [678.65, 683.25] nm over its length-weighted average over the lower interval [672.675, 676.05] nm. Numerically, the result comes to 1.01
